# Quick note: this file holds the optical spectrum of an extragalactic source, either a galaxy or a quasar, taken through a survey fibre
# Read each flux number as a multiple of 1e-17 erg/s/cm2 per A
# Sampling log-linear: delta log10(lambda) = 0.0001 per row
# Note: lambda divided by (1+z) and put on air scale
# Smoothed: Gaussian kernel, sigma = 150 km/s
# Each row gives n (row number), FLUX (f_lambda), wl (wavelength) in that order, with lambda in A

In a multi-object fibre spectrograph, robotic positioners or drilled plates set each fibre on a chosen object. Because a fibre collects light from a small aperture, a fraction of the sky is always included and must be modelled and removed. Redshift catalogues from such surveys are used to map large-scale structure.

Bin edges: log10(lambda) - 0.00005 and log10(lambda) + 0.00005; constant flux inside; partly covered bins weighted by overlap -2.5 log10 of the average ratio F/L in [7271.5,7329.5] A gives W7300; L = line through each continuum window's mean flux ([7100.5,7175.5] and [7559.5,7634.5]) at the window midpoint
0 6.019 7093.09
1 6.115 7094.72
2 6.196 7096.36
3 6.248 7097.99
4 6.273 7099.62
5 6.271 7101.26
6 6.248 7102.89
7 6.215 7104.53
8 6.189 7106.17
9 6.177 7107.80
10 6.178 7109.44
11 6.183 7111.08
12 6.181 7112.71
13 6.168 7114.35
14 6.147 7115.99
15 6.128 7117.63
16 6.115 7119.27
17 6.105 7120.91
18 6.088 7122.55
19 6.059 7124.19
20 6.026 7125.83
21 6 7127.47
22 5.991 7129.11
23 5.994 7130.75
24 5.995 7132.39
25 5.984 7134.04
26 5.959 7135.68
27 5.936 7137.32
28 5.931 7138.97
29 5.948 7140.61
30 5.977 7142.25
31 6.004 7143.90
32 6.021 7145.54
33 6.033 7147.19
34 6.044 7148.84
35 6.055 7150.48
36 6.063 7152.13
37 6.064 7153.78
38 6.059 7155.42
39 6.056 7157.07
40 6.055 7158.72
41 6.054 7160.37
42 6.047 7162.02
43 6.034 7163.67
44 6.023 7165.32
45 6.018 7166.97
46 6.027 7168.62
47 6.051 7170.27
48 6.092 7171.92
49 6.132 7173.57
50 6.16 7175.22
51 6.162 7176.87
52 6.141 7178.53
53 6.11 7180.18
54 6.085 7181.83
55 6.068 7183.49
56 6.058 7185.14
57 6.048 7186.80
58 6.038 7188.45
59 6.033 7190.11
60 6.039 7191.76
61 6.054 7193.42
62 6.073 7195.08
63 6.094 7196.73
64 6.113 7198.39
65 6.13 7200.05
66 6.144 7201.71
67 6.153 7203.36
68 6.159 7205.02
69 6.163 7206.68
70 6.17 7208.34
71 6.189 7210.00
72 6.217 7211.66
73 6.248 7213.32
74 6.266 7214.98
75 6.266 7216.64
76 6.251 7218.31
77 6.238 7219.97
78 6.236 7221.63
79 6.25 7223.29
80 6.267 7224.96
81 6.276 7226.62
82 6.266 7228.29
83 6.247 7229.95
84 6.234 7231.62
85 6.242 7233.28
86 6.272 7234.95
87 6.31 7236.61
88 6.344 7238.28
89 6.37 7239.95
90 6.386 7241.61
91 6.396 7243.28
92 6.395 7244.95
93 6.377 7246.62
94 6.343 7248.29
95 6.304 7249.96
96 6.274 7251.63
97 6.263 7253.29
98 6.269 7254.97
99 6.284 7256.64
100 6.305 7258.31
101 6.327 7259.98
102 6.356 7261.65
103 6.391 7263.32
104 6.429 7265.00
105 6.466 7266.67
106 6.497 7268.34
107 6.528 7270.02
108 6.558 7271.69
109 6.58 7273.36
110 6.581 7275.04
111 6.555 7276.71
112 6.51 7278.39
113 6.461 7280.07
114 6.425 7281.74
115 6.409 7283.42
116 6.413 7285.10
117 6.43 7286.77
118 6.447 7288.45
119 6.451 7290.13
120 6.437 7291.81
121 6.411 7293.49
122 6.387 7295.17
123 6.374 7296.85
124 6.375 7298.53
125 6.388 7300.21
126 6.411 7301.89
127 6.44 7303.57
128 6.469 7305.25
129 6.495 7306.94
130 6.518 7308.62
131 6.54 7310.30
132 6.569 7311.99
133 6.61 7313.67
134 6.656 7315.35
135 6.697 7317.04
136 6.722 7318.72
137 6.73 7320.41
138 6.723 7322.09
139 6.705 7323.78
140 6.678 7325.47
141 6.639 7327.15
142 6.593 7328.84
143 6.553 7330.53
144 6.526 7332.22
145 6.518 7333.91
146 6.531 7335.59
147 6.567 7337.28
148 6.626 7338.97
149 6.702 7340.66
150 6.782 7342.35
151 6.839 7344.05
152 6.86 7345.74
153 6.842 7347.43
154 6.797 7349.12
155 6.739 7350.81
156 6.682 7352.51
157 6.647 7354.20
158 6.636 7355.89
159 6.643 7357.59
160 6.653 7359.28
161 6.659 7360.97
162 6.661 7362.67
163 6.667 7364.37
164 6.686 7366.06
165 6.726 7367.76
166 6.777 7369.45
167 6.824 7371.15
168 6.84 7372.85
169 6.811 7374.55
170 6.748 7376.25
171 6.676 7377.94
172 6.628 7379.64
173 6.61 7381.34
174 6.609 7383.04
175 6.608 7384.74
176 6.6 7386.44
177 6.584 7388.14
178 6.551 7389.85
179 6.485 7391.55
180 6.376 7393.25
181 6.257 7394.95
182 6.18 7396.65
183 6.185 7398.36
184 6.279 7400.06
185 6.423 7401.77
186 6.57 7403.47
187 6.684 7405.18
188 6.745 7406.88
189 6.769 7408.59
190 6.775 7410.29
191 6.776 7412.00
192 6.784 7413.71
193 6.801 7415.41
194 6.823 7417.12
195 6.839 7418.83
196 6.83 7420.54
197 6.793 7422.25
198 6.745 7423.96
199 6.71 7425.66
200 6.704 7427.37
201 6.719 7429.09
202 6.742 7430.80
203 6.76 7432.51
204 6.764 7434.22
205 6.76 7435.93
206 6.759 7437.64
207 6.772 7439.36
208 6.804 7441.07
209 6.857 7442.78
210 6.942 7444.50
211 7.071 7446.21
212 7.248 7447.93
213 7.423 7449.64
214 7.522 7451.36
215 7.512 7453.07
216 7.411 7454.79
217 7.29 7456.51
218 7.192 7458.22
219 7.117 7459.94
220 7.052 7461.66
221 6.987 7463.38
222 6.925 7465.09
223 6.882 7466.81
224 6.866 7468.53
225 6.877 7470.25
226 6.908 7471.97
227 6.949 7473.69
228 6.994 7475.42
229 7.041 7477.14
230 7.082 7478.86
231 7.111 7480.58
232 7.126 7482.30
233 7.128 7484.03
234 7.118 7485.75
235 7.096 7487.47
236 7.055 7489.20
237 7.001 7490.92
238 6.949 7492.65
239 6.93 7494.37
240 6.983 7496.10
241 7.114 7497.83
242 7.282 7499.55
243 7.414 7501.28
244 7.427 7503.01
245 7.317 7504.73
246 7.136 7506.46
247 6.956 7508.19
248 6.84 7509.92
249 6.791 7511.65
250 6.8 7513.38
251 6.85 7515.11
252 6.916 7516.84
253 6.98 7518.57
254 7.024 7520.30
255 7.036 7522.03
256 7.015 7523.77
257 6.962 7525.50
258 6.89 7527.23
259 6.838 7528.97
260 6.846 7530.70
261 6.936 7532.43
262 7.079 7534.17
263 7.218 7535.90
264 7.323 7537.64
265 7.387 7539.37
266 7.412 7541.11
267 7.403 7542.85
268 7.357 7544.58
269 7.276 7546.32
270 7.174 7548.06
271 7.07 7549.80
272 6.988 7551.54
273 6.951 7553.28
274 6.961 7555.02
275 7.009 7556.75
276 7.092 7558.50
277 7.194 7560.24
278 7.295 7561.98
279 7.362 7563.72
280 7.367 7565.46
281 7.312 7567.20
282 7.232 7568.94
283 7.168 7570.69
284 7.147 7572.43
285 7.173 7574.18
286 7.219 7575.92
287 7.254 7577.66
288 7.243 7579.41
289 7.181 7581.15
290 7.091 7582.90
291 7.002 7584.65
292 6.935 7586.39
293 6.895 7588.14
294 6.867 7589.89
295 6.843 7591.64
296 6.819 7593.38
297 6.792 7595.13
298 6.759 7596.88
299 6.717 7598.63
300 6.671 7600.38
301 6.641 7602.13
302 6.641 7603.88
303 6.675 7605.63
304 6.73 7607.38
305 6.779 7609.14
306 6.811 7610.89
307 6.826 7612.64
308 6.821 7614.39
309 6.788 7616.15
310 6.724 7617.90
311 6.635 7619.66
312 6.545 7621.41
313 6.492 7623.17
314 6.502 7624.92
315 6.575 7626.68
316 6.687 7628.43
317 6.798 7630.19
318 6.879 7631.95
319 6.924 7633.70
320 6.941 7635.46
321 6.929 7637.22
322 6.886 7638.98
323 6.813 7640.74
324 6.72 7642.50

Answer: -0.03 mag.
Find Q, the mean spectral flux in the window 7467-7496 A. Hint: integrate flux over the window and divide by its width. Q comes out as 7.01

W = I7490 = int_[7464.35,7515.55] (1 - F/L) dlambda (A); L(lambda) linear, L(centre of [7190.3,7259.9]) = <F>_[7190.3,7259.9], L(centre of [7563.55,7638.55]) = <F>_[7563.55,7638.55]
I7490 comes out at -2.6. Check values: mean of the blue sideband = 6.24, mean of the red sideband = 6.89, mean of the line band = 7.03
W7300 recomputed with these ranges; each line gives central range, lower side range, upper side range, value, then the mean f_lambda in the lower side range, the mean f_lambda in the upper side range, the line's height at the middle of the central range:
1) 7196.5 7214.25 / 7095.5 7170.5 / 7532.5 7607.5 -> 0.014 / 6.08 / 7.07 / 6.24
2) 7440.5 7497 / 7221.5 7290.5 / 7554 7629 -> -0.056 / 6.38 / 6.92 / 6.72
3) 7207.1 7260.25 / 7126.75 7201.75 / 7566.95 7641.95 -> -0.019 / 6.05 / 6.86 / 6.18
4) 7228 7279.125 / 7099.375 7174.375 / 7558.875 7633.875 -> -0.016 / 6.07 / 6.91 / 6.28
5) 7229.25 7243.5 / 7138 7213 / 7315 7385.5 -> -0.003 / 6.08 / 6.69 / 6.29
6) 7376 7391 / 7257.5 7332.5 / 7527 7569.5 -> 0.019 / 6.51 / 7.16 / 6.74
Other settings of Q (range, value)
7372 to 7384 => 6.7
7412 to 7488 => 6.97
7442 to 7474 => 7.11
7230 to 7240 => 6.28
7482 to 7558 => 7.08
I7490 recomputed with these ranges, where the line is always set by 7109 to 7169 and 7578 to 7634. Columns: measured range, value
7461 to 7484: -1.4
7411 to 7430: -0.8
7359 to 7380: -1.0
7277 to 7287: -0.3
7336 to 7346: -0.5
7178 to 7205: 0.2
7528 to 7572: -3.1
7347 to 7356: -0.5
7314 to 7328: -0.8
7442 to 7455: -1.4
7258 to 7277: -0.7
